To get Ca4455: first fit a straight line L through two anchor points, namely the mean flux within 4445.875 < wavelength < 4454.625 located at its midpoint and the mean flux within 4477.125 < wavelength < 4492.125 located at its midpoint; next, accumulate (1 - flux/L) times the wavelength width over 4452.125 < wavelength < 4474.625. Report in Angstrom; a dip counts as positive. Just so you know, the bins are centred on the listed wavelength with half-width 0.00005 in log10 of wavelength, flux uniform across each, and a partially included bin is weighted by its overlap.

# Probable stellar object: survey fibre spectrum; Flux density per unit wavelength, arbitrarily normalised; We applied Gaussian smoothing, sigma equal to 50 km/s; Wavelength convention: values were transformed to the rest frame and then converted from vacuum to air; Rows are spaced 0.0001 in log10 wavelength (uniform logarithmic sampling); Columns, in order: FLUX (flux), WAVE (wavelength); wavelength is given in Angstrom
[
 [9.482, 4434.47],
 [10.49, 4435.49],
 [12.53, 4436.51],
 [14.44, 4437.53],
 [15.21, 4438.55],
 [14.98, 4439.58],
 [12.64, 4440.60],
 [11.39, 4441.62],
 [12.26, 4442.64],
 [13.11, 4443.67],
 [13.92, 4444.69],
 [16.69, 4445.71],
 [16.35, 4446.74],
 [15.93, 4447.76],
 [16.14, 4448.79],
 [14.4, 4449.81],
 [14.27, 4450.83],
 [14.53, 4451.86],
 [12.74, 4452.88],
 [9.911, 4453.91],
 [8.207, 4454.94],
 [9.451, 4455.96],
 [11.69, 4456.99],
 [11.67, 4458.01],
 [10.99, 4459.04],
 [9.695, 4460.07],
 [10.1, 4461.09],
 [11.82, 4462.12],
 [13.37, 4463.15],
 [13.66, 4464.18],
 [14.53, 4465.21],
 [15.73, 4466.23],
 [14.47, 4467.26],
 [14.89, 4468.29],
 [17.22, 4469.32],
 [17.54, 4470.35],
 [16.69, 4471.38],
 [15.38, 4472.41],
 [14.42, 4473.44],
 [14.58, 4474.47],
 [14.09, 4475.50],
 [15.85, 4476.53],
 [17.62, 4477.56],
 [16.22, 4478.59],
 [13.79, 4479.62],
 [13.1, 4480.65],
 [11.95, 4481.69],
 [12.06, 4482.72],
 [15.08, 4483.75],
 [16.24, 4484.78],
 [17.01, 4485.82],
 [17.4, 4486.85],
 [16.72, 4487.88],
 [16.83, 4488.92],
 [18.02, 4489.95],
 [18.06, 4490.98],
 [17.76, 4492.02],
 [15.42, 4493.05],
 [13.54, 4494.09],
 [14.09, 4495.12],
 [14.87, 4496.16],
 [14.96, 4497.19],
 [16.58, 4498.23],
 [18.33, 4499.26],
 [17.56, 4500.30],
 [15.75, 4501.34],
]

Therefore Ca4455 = 2.6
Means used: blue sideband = 14.2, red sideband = 15.8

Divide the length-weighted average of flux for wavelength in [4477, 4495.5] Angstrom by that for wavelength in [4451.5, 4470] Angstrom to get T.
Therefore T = 1.25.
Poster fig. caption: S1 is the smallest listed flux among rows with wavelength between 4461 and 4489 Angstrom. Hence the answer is 10.1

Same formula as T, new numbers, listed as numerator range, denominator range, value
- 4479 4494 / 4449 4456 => 1.27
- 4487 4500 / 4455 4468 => 1.34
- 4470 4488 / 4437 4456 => 1.12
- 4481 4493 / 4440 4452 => 1.12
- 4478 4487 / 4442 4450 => 0.99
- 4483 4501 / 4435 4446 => 1.22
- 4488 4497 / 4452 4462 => 1.50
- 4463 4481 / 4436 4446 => 1.12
